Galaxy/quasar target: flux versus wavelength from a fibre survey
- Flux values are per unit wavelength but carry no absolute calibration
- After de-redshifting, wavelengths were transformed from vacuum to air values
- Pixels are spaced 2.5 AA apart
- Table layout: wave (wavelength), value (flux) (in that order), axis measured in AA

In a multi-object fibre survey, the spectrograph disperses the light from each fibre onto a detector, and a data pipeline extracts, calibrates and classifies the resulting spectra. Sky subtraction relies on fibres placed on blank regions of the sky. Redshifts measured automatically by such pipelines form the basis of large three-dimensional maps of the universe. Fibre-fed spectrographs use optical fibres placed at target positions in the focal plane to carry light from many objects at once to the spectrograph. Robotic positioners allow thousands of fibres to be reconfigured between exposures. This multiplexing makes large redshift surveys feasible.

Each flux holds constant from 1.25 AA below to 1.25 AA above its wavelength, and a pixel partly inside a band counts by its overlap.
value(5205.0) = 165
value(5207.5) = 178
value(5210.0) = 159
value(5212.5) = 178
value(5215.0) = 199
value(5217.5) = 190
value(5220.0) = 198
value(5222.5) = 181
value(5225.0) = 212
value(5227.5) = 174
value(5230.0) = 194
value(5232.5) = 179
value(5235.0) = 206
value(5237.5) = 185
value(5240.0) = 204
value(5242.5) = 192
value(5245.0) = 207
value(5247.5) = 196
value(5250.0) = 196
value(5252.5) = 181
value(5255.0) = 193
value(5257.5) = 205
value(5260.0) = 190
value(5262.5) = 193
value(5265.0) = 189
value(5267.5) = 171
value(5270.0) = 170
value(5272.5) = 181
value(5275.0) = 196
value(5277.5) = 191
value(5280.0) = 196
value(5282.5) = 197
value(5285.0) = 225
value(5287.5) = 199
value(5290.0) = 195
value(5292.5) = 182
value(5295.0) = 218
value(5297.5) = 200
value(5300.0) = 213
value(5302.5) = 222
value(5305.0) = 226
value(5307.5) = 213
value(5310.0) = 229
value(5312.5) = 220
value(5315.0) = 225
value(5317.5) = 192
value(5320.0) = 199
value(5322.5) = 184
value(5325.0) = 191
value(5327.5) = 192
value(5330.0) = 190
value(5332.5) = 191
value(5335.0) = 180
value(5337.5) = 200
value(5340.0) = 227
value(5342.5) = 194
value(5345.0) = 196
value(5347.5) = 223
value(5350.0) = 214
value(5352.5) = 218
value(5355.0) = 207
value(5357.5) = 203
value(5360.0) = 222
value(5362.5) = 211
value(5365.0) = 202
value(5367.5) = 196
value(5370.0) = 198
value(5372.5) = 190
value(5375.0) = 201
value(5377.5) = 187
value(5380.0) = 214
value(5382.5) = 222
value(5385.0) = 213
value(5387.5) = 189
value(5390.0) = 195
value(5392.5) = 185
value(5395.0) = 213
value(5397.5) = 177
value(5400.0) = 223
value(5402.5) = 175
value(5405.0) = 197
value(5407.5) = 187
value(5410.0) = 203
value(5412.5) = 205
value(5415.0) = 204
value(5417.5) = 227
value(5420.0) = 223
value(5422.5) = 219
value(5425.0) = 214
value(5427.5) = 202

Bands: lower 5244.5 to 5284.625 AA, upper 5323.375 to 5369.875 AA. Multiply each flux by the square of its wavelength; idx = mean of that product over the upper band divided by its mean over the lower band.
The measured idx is 1.09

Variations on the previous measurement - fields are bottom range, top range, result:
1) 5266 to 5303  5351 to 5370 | 1.09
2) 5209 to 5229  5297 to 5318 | 1.20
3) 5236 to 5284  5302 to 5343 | 1.09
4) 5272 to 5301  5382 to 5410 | 1.03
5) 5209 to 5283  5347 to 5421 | 1.13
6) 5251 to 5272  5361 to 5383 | 1.13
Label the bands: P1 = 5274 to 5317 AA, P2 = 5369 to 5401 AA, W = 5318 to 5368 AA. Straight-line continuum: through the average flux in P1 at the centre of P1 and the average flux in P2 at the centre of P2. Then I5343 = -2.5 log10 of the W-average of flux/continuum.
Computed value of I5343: 0.01 mag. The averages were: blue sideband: 208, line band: 202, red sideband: 200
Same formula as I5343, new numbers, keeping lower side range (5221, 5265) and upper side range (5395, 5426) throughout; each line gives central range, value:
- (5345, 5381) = -0.02 mag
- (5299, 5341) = -0.04 mag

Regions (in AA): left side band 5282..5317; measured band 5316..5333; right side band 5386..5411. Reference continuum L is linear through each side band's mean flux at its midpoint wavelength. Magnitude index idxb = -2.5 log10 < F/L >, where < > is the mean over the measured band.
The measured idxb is 0.084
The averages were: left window 212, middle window 192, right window 194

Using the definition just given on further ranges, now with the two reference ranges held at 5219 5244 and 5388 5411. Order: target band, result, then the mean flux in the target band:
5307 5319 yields -0.12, 216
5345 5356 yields -0.10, 213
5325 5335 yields 0.02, 190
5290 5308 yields -0.09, 209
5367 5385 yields -0.04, 202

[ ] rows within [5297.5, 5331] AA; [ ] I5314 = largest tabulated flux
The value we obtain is 229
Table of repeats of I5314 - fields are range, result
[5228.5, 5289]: 225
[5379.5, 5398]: 222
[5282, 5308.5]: 226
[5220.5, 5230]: 212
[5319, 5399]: 227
